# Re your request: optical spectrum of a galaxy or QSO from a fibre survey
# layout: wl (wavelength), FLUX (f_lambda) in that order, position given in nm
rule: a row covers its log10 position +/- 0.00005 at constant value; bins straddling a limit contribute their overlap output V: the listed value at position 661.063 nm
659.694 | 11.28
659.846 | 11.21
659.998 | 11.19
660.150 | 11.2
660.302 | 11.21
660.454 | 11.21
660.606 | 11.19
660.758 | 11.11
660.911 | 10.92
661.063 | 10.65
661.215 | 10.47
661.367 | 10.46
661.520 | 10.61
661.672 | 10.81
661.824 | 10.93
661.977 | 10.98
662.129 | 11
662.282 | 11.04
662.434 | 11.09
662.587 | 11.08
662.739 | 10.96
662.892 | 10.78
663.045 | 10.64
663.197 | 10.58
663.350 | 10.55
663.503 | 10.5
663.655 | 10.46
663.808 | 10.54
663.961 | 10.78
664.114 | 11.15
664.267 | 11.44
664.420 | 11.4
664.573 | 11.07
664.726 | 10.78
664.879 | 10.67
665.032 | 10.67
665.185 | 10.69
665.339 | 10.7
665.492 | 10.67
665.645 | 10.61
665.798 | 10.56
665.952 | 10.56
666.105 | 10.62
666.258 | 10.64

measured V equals 10.65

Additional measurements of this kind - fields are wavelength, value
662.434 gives 11.09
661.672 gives 10.81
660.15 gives 11.2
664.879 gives 10.67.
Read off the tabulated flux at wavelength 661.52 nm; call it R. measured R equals 10.61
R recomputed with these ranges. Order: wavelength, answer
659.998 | 11.19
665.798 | 10.56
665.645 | 10.61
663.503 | 10.5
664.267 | 11.44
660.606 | 11.19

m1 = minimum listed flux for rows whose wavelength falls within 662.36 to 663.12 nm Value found 10.64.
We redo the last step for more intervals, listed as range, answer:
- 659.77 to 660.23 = 11.19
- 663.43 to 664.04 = 10.46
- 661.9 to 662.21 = 10.98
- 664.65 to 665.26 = 10.67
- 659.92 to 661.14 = 10.65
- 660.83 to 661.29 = 10.47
